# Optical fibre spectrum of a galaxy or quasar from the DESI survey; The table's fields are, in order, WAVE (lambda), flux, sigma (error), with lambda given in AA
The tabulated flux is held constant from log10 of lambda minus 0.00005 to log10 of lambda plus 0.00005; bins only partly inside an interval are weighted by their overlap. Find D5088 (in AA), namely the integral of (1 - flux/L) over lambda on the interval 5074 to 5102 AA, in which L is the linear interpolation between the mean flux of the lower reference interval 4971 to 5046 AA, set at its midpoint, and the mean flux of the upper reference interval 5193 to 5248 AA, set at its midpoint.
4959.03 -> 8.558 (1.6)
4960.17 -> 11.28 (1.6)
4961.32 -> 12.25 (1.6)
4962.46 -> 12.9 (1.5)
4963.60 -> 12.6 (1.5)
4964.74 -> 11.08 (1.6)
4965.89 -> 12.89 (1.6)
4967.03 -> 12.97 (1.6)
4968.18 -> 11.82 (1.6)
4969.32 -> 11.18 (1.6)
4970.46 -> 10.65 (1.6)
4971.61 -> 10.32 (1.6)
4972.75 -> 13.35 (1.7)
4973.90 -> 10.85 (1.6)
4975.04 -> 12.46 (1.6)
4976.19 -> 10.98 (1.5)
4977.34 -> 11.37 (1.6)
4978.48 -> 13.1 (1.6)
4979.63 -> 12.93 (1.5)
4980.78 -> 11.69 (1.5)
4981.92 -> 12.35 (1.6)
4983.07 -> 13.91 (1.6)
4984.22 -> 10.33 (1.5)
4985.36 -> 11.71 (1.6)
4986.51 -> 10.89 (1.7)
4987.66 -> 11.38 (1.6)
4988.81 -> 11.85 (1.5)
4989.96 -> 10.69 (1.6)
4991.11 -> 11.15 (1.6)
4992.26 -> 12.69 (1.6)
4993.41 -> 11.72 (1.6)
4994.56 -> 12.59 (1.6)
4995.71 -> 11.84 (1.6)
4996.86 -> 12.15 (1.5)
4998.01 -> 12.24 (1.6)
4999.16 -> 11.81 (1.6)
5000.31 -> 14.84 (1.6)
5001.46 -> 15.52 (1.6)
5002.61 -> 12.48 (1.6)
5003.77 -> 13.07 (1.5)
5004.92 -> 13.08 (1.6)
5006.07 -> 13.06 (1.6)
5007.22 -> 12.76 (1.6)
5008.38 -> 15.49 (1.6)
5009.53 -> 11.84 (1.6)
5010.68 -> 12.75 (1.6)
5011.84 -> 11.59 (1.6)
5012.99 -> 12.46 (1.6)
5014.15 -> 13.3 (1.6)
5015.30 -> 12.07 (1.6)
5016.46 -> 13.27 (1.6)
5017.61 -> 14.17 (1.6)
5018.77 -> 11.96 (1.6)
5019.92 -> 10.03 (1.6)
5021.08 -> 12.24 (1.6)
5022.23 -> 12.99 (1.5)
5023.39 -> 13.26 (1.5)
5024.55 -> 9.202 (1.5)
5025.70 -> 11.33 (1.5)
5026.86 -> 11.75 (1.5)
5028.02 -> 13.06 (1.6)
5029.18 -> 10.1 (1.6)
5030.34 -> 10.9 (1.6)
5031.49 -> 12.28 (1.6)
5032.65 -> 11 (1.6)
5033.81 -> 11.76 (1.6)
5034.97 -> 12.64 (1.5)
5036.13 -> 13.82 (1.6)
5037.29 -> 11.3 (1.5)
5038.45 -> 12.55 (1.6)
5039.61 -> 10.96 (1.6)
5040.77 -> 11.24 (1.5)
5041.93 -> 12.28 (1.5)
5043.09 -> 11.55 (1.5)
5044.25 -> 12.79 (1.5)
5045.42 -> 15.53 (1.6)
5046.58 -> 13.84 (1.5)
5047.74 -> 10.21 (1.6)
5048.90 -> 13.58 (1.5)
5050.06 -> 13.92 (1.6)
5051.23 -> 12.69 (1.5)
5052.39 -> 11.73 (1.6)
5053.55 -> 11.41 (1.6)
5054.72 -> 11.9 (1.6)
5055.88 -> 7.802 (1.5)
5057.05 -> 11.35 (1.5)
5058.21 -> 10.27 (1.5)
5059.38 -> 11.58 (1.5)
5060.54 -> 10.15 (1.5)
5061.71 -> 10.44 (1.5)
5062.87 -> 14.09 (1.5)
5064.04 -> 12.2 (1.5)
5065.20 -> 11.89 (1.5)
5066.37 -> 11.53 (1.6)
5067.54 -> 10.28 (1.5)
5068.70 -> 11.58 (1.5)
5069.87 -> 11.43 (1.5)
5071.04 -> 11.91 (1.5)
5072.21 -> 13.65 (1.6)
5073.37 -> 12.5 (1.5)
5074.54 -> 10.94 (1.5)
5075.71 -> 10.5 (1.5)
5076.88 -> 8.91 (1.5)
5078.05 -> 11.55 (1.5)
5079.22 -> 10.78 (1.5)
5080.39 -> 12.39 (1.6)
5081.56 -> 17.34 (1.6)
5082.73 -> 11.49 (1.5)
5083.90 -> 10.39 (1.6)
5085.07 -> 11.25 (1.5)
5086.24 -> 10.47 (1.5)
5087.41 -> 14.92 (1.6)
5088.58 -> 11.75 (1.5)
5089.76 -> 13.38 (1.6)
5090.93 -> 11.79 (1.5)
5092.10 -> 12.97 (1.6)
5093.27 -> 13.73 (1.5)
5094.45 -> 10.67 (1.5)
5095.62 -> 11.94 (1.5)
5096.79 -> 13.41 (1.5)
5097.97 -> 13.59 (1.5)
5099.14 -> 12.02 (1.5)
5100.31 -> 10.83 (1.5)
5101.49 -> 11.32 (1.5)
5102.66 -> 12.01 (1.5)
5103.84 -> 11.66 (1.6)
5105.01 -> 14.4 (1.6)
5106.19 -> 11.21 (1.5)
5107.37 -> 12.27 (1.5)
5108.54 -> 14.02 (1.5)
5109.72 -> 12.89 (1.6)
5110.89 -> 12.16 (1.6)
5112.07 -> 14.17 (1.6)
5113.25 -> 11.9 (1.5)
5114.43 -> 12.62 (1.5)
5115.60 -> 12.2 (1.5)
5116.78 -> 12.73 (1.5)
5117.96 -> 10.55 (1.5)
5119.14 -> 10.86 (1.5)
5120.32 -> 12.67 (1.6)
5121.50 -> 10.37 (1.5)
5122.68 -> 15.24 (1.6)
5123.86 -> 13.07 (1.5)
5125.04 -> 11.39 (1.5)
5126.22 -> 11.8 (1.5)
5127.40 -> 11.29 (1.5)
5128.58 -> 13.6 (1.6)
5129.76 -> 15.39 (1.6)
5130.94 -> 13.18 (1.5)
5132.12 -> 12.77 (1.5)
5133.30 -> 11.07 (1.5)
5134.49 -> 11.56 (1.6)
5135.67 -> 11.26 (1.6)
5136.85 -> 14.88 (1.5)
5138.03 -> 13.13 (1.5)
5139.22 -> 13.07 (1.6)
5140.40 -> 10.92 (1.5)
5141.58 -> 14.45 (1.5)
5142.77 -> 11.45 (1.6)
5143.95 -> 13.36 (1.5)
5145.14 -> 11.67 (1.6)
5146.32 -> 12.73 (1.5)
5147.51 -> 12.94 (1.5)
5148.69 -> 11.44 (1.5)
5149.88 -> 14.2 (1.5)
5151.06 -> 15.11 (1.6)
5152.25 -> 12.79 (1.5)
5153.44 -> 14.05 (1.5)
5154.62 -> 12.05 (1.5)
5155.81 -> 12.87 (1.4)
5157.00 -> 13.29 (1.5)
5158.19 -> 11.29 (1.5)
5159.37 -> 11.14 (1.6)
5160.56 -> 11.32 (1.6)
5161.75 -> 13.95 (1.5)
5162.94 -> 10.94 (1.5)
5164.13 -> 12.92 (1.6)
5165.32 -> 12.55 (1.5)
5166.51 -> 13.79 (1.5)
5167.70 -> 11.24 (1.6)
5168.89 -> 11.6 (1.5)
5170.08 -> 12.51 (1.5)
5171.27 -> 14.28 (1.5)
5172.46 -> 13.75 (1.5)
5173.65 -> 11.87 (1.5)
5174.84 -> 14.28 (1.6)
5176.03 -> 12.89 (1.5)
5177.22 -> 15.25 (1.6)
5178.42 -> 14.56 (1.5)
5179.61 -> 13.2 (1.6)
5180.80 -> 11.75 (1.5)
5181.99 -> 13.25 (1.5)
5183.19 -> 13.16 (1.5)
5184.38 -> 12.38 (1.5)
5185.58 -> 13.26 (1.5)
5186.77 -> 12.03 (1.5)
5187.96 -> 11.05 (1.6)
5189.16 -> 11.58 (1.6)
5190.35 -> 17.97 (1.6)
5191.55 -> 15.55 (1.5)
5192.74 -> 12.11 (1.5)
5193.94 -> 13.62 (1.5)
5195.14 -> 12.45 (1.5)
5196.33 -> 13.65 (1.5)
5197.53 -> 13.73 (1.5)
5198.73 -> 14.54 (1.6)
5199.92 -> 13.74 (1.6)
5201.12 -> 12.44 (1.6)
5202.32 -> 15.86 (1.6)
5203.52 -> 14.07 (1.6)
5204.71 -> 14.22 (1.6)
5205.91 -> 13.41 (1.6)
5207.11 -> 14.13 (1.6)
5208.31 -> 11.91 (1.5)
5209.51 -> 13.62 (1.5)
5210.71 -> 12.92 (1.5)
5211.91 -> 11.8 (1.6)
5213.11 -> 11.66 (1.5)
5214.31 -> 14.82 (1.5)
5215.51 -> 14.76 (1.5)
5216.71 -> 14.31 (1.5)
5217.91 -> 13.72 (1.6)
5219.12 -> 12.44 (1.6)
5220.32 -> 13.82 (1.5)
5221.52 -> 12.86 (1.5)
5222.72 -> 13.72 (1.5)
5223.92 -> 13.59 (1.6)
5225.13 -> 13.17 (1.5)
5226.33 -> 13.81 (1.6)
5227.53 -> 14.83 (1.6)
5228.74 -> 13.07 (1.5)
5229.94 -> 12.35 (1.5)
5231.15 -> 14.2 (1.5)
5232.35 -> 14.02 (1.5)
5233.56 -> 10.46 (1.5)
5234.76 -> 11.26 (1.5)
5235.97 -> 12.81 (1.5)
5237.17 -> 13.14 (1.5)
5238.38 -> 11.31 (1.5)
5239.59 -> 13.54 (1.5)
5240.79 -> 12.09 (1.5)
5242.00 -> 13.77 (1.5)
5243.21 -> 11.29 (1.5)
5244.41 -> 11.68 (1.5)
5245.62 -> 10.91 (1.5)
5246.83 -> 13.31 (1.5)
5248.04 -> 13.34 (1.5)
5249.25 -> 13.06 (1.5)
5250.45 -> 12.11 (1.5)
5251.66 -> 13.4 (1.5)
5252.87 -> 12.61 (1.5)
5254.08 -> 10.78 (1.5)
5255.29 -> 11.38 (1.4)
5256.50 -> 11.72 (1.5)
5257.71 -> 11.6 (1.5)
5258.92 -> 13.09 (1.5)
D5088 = 1.2 AA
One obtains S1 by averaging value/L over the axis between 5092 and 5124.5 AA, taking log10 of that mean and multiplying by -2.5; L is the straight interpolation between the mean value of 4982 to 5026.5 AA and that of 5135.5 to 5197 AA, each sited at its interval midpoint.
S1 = 0.03 mag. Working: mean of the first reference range 12.4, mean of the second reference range 13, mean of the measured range 12.4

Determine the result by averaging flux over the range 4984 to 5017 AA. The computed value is 12.5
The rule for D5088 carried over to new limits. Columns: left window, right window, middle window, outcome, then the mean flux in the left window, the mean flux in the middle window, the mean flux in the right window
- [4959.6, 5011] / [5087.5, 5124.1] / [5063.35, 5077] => 0.9 AA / 12.2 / 11.5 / 12.4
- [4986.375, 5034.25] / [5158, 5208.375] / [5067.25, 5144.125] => 2.9 AA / 12.3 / 12.3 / 13.2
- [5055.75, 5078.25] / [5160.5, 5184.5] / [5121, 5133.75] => -0.4 AA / 11.3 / 12.7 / 13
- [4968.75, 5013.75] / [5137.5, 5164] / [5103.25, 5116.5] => -0.2 AA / 12.2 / 12.7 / 12.6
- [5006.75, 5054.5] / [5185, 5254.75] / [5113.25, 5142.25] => 0.5 AA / 12.3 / 12.5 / 13.1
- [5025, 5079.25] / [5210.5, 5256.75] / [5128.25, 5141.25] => -0.6 AA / 11.7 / 12.8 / 12.8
